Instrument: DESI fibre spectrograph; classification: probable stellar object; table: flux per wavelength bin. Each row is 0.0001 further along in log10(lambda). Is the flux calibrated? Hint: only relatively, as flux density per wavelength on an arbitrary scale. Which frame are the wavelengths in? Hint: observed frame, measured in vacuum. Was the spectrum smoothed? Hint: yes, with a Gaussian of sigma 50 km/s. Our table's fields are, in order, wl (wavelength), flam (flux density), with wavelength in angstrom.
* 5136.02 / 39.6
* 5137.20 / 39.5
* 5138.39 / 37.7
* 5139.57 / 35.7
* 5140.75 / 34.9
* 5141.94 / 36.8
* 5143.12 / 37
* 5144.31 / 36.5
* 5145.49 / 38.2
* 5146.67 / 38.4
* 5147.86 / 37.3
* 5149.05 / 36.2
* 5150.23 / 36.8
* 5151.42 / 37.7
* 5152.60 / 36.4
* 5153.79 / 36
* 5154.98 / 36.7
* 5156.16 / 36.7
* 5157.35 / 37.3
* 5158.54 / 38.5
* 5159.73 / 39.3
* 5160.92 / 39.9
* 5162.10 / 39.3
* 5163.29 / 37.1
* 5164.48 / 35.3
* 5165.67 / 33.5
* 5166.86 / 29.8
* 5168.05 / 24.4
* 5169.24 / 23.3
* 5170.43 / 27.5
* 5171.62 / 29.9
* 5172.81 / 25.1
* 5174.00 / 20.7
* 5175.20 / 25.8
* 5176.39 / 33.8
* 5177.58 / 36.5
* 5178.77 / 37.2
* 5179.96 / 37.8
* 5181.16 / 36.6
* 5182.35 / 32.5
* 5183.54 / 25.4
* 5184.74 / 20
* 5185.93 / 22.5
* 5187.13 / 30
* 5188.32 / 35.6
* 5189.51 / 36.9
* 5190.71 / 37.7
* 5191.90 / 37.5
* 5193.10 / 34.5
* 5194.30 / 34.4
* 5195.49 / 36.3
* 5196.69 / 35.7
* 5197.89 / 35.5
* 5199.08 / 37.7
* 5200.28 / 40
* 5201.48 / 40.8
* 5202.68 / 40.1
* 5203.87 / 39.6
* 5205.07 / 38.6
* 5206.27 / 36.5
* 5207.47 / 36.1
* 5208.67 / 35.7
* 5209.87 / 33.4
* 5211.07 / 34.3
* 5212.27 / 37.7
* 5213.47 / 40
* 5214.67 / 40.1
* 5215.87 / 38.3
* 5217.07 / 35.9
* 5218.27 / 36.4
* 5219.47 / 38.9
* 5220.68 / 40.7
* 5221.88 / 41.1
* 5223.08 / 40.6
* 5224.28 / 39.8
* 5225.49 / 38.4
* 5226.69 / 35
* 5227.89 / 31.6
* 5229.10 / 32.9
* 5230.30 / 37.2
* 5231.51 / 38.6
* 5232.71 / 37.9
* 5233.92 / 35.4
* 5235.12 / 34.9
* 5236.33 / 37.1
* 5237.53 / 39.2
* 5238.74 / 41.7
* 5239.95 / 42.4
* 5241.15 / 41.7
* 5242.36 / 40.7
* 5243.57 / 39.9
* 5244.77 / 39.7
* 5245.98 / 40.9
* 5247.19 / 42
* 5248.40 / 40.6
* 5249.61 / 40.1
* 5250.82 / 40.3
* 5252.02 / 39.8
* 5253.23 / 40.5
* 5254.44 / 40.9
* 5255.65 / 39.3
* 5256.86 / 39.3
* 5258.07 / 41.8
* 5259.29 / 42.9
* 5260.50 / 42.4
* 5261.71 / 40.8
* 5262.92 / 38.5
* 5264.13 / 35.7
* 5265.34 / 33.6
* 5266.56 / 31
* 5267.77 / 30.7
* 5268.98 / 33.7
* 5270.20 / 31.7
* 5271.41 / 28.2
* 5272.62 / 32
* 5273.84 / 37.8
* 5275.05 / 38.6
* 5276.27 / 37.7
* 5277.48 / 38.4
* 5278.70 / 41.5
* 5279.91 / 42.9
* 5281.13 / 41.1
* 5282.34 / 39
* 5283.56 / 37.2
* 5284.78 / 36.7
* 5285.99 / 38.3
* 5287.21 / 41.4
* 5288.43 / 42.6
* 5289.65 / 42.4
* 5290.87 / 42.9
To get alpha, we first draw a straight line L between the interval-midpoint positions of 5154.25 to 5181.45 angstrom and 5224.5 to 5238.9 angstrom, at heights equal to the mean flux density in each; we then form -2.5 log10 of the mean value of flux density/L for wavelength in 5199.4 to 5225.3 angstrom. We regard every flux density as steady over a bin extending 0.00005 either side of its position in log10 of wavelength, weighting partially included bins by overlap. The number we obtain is -0.082 mag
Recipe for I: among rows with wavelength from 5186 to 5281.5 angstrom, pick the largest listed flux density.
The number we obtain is 42.9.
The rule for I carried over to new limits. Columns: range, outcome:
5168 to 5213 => 40.8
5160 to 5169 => 39.9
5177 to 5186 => 37.8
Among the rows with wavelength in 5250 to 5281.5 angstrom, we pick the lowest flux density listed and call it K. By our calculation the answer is 28.2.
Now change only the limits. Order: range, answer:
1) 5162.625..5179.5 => 20.7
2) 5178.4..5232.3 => 20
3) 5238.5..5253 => 39.7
